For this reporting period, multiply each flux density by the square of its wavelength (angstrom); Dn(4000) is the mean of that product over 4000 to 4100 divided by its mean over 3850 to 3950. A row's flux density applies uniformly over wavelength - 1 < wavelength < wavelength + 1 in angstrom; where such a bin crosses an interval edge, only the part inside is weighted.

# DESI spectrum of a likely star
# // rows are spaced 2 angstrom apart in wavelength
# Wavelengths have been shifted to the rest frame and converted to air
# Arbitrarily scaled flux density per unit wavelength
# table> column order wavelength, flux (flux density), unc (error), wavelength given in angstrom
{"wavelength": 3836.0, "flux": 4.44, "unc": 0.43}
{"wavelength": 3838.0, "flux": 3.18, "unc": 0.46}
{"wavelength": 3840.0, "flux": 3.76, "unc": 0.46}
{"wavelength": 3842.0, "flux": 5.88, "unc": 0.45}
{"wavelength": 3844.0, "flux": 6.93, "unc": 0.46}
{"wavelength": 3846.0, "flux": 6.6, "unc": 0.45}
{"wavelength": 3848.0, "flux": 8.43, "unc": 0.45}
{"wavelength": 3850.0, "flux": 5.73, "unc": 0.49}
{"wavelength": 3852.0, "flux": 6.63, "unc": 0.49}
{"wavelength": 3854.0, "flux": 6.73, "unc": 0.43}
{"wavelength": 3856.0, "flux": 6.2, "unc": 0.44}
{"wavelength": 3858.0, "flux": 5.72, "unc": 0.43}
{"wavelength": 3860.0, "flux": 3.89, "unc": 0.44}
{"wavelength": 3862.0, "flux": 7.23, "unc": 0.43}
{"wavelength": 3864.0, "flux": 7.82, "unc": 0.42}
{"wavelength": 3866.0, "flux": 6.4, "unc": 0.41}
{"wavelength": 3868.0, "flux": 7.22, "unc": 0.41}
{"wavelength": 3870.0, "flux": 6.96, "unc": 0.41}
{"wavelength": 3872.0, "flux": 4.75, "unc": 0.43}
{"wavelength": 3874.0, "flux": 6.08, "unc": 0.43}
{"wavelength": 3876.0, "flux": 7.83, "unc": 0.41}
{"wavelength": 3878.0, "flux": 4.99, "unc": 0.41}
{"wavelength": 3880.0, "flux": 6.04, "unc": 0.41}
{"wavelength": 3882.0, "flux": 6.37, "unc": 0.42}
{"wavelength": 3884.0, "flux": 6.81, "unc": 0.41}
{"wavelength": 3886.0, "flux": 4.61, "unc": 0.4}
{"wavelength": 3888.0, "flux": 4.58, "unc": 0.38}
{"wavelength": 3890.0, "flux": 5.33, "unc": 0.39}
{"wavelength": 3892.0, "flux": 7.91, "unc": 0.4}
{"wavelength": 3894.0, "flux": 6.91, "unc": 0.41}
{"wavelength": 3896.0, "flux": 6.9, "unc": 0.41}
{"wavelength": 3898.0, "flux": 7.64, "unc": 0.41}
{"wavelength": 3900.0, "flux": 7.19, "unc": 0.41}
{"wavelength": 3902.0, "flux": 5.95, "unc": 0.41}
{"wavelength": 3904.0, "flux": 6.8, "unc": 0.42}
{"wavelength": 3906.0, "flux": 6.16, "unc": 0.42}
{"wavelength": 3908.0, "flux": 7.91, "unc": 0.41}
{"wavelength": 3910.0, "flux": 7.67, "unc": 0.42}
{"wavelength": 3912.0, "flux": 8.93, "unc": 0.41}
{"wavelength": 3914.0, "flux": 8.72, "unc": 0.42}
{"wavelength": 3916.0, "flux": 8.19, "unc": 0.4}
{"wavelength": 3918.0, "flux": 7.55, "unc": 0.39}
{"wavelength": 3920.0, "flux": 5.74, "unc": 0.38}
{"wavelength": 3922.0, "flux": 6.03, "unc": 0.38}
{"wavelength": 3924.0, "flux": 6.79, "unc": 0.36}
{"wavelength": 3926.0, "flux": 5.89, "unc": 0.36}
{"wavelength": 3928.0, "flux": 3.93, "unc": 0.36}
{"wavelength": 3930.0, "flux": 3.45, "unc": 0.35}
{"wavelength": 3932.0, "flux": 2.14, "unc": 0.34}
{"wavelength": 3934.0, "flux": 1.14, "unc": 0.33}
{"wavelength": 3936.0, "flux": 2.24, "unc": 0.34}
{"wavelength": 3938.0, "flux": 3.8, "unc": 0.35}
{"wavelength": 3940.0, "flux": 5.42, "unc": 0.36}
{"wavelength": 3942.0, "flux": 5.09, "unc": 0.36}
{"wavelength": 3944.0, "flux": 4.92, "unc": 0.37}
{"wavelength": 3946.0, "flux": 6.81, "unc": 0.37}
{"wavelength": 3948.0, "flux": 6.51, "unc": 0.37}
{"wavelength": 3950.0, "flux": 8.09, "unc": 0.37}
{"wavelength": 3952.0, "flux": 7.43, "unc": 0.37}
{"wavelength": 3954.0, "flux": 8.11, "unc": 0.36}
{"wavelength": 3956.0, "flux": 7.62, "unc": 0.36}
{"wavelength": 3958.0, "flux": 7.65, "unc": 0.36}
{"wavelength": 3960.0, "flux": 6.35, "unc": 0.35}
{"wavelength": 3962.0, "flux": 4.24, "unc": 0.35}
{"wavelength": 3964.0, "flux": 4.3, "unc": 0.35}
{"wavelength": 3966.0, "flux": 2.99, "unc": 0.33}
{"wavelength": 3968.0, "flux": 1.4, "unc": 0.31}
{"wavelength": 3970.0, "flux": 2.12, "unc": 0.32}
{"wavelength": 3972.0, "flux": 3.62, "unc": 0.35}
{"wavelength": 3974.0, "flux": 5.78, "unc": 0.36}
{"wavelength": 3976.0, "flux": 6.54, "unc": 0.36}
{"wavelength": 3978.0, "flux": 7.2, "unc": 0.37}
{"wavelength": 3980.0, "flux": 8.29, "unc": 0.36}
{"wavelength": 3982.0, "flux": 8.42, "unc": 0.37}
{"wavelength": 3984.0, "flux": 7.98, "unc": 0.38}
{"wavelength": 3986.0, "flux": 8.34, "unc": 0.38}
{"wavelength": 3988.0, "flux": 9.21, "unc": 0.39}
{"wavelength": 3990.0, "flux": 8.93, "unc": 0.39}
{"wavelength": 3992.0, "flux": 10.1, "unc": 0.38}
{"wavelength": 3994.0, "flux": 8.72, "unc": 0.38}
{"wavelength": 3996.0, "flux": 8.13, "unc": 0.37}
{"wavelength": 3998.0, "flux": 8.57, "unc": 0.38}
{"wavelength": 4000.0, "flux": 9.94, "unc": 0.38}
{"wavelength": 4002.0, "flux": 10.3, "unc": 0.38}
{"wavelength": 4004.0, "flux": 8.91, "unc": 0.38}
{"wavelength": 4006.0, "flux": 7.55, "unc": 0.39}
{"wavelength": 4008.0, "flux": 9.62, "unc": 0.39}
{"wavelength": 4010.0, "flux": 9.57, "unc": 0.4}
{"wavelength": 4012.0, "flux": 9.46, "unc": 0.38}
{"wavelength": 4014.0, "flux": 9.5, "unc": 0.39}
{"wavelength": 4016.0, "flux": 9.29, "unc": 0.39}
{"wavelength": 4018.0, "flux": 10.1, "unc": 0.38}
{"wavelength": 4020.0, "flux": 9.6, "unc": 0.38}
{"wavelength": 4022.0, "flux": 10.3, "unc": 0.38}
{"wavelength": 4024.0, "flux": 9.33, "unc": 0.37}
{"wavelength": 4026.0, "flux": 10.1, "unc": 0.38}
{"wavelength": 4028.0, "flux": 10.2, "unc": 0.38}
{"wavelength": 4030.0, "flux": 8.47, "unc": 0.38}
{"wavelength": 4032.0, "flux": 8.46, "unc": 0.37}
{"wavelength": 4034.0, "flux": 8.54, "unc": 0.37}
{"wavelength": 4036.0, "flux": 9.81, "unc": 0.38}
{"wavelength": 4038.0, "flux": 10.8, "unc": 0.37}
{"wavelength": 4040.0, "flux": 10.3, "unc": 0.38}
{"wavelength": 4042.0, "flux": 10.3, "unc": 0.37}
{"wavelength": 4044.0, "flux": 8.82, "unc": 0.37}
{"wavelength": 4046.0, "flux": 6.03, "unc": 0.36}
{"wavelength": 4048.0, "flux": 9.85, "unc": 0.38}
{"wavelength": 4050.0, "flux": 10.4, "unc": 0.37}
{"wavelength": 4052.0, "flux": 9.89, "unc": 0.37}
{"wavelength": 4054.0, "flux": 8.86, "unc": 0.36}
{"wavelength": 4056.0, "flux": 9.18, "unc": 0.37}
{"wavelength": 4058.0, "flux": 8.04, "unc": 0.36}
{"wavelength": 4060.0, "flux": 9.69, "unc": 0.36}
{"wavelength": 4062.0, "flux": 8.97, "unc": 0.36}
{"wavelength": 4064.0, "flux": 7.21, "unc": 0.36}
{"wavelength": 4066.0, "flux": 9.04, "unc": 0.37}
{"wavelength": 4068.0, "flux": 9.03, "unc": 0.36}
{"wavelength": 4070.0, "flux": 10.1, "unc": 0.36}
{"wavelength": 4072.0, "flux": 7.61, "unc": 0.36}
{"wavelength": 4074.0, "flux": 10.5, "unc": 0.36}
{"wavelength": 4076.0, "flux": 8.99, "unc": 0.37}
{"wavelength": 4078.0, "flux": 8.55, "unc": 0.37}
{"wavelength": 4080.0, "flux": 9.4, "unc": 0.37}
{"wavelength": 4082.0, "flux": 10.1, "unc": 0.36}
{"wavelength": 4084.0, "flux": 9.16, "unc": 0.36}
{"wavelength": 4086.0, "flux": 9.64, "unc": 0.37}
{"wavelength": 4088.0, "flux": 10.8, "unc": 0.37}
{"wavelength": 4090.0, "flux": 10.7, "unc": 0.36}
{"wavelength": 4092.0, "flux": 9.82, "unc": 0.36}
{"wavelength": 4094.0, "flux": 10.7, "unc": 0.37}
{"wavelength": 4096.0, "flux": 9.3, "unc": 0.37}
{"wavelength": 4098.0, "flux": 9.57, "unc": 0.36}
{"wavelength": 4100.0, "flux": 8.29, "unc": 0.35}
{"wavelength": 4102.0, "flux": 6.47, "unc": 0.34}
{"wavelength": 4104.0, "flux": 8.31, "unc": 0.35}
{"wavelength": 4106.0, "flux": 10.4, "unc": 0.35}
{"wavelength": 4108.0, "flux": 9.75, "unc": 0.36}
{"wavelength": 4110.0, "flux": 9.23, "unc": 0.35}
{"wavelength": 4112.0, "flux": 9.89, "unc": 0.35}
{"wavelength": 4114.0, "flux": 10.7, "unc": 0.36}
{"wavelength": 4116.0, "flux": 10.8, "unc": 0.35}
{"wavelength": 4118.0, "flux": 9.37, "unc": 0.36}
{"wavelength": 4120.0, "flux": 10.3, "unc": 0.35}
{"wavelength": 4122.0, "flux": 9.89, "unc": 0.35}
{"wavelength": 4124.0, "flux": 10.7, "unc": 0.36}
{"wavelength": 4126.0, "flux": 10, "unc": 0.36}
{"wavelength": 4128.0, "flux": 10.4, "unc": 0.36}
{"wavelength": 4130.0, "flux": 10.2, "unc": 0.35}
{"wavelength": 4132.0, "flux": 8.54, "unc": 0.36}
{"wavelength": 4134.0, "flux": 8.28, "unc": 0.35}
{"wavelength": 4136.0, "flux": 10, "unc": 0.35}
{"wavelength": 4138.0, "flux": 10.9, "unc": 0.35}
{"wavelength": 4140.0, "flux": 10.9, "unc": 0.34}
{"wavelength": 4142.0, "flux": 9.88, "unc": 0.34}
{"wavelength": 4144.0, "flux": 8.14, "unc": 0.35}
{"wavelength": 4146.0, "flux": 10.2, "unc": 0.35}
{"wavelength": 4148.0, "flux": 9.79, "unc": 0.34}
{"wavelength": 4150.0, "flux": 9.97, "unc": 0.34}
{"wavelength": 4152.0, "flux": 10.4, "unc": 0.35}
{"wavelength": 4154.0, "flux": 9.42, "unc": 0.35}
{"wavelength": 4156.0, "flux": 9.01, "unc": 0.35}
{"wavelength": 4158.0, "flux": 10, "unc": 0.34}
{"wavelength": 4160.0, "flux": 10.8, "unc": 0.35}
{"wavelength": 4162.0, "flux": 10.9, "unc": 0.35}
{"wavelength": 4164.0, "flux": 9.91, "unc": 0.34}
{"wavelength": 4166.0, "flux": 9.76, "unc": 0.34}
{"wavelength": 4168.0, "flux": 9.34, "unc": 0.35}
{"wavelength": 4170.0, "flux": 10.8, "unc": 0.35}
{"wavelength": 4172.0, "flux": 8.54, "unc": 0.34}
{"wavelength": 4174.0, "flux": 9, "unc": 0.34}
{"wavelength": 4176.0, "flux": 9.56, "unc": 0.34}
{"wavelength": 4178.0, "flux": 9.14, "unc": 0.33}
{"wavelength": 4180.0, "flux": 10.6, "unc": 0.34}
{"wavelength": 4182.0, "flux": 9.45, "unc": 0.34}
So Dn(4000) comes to 1.7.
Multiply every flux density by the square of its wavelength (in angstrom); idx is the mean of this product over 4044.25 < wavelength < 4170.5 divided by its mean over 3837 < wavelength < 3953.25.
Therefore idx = 1.75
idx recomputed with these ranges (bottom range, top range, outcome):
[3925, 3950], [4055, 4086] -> 2.18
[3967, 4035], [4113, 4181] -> 1.28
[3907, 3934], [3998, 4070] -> 1.59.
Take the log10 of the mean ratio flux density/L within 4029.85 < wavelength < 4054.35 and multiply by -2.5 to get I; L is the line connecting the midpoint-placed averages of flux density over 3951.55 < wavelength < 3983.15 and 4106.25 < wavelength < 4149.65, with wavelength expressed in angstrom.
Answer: -0.21 mag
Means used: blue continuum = 5.74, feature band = 9.31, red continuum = 9.91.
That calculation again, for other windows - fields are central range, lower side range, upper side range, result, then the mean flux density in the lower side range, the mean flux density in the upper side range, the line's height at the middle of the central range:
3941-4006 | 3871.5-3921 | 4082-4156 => 0.12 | 6.72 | 9.74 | 7.77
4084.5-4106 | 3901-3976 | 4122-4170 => -0.07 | 5.62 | 9.91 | 8.86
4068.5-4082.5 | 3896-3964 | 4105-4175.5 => -0.07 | 6.11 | 9.89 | 8.72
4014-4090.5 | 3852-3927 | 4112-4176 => -0.08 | 6.61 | 9.89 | 8.71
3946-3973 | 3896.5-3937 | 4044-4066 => 0.24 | 6.01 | 8.82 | 6.88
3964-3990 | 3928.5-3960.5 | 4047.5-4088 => 0.08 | 5.39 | 9.24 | 6.4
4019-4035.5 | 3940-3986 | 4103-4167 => -0.25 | 6.01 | 9.9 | 7.47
